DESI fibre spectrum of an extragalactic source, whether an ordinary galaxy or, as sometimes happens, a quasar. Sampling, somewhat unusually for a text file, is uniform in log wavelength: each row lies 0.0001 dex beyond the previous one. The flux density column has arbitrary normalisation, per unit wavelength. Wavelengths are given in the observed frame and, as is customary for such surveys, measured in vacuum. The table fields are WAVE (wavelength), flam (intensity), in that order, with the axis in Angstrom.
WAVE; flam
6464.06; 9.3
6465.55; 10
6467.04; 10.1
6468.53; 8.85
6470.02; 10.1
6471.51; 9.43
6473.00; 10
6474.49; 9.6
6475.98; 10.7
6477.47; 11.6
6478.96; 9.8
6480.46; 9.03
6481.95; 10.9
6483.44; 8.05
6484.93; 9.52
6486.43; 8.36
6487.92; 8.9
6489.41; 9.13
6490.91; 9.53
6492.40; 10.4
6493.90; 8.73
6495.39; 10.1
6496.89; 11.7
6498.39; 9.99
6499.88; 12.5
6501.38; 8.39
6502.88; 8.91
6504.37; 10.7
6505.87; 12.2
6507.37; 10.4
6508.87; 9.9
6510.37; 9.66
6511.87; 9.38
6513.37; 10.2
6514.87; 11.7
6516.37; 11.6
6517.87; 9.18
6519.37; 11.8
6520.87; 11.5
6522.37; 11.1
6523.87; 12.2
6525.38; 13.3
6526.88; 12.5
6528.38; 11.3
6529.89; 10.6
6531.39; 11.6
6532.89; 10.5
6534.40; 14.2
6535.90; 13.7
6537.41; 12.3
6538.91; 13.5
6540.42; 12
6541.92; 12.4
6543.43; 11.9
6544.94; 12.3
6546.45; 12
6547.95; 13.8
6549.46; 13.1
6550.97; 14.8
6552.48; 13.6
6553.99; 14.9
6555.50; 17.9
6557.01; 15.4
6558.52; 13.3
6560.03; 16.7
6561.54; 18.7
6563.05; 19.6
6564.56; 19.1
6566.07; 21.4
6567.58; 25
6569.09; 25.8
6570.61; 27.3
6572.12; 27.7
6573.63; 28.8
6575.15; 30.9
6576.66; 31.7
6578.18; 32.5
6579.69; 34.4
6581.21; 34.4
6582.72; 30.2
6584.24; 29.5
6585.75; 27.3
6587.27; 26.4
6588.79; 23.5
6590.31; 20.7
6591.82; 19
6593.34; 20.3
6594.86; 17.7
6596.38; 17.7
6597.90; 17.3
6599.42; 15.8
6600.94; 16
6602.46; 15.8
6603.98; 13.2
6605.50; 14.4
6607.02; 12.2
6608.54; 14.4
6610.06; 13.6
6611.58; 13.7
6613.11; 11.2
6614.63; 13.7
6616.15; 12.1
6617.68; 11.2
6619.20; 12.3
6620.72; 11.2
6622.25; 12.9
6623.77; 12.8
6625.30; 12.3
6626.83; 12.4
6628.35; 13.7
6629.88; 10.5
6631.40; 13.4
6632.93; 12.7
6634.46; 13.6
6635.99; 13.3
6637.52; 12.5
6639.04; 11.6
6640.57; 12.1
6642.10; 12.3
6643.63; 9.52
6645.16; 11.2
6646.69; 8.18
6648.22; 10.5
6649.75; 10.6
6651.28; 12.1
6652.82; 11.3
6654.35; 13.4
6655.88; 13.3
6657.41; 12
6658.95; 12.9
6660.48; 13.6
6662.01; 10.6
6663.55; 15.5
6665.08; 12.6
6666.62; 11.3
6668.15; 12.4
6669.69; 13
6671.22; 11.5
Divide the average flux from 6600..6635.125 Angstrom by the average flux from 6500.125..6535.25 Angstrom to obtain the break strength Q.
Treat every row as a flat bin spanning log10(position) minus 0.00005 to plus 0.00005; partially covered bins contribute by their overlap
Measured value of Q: 1.18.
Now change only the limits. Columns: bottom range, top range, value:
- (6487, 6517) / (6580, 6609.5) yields 2.01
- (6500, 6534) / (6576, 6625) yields 1.73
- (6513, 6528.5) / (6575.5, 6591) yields 2.53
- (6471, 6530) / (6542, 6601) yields 2.05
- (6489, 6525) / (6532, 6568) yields 1.43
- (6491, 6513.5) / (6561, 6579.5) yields 2.56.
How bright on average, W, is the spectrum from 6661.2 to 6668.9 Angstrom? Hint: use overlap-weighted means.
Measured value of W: 12.5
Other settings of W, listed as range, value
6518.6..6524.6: 11.7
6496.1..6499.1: 10.8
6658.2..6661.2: 13.3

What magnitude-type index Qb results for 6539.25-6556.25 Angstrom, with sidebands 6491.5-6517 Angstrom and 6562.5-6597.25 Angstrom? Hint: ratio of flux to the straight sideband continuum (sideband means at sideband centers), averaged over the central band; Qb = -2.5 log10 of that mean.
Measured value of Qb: 0.383 mag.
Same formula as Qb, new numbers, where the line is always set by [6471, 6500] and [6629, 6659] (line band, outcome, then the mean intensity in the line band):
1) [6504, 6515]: -0.03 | 10.4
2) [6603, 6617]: -0.16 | 13.2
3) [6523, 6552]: -0.19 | 12.5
